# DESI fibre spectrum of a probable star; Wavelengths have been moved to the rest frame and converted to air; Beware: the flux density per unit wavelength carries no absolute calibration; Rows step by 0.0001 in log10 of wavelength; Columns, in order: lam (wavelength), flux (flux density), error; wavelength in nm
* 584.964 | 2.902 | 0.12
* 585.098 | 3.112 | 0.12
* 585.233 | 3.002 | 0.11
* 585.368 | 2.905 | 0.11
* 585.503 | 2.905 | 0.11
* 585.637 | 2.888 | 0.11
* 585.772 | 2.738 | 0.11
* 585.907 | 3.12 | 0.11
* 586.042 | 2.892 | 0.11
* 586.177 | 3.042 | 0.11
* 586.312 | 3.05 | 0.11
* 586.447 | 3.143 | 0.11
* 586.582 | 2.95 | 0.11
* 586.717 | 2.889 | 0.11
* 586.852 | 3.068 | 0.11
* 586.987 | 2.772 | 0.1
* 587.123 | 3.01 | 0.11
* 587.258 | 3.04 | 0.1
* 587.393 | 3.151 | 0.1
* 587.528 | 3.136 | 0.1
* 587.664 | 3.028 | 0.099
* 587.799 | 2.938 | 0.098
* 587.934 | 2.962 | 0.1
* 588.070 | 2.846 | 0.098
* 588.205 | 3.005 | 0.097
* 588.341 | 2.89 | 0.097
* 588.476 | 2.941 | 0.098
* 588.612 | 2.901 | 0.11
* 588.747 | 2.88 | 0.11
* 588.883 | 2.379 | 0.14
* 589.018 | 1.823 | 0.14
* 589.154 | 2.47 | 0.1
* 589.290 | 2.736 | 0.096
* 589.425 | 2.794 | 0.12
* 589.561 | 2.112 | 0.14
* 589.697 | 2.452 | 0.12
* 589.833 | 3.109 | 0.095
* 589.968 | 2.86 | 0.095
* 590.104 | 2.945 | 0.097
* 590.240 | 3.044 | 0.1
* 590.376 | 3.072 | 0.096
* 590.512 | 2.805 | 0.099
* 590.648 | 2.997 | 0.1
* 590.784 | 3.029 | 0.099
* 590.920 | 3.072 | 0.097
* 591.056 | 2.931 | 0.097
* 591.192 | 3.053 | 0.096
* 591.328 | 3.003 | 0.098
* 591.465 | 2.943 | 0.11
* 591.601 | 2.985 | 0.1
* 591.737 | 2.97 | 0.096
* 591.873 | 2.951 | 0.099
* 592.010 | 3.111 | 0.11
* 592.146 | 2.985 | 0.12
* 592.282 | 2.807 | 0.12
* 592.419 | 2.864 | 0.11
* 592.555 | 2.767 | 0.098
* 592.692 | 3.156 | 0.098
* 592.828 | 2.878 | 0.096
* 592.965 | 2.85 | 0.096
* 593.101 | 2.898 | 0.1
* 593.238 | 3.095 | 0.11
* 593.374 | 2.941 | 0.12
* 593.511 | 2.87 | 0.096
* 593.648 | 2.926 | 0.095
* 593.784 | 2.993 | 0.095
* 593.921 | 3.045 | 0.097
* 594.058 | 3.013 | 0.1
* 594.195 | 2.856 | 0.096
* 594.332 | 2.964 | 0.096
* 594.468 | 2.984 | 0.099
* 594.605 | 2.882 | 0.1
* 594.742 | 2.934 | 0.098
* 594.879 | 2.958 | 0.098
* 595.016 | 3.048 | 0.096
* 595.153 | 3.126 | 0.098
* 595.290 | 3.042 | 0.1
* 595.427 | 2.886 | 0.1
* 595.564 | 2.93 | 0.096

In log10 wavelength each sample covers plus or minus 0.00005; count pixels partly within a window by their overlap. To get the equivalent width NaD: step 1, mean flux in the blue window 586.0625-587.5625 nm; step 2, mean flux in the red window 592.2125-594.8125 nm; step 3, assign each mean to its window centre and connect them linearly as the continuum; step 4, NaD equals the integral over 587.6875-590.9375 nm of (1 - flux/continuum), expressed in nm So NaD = 0.21 nm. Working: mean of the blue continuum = 3.02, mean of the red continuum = 2.93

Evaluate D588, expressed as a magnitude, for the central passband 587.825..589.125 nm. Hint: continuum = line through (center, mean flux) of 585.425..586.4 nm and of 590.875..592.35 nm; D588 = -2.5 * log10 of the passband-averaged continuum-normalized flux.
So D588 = 0.09 mag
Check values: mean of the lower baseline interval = 2.95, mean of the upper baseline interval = 2.98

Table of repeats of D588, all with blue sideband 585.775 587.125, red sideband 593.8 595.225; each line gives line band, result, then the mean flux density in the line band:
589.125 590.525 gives 0.08 mag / 2.77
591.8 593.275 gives 0.02 mag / 2.94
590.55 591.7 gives -0.01 mag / 3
